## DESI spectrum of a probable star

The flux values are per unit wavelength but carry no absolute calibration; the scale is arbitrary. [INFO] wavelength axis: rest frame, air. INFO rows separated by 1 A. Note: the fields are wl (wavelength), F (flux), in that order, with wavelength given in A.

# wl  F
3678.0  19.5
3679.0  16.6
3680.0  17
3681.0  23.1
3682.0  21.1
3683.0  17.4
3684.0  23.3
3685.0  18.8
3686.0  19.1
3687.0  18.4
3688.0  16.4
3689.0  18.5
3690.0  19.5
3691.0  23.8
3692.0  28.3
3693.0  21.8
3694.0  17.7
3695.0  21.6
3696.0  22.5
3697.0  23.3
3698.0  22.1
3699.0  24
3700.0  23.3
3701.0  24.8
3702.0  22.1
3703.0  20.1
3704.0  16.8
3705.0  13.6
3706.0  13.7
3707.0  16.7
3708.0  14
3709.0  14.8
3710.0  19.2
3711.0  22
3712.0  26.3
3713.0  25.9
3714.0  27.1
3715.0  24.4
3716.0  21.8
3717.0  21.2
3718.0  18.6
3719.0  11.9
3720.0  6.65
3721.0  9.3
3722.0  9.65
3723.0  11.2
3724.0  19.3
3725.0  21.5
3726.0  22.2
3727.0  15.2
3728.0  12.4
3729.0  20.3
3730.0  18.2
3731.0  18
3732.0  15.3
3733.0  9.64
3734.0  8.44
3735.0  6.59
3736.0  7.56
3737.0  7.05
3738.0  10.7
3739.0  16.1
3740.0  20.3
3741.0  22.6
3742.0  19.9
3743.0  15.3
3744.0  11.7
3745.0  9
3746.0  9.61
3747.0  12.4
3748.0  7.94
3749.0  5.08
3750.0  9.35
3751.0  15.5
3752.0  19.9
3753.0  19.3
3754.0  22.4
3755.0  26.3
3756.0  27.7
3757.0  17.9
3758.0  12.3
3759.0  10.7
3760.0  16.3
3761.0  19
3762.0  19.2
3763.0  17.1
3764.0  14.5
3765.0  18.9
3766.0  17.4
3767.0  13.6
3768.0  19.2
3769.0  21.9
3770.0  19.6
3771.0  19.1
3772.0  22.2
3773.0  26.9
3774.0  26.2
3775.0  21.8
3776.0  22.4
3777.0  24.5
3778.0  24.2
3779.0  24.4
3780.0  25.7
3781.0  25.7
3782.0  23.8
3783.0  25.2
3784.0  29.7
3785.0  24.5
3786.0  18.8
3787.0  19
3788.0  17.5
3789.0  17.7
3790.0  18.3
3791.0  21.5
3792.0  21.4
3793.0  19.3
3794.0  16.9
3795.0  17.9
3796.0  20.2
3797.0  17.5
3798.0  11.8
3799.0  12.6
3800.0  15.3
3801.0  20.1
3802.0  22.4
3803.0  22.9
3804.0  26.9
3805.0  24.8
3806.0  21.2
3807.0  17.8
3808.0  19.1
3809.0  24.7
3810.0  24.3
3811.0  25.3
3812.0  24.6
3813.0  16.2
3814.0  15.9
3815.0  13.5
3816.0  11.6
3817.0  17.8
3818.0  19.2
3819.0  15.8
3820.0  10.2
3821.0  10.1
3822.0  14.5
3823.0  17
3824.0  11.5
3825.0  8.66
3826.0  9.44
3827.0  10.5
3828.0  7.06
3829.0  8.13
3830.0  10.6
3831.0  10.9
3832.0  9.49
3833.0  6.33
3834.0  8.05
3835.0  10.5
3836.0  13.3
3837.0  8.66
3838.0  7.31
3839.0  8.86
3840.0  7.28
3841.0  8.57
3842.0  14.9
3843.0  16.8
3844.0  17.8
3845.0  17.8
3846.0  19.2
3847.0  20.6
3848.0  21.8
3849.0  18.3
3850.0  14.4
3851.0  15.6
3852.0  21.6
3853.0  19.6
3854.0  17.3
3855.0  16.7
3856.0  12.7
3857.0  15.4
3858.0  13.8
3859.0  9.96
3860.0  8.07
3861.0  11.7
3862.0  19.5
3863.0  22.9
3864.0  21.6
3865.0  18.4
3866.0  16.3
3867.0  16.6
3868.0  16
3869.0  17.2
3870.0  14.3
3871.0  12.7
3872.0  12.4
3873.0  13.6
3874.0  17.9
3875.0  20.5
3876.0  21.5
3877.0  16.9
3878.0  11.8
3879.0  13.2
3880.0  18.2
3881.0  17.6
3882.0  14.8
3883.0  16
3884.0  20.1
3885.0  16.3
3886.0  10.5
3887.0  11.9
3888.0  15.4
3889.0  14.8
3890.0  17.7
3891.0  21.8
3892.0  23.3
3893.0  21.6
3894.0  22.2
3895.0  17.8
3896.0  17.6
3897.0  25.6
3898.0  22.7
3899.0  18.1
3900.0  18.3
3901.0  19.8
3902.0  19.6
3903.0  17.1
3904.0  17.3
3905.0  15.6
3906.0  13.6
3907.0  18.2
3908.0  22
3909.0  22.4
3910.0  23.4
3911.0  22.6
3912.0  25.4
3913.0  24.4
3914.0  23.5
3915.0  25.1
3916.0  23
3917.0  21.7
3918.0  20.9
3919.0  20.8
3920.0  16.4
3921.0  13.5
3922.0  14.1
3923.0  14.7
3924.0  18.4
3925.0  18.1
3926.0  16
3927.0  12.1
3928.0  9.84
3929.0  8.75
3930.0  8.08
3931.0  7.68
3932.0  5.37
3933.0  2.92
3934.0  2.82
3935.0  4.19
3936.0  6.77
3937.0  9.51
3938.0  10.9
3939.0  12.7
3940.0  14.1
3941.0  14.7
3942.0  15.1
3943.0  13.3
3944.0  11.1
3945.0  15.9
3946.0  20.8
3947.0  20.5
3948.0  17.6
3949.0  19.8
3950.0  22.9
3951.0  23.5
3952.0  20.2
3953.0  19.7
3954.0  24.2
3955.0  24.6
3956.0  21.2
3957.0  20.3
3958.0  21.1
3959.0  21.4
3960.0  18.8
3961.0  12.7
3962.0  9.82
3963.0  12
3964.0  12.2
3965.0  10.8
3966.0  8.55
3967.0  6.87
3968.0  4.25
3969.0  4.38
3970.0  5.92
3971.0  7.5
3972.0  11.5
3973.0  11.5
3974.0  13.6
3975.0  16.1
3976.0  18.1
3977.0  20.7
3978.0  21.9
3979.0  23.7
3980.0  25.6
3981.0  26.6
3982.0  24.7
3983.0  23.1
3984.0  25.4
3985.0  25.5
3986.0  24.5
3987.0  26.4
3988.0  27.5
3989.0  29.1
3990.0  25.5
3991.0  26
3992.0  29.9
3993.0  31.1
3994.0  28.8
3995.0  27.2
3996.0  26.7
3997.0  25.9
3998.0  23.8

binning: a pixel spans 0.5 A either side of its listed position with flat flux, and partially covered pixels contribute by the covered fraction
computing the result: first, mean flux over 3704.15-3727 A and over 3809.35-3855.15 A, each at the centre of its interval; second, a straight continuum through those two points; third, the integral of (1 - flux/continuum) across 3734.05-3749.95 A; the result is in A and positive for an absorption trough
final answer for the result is 4.7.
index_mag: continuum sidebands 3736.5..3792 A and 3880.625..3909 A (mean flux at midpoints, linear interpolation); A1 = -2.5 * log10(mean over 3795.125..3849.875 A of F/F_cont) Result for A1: 0.204 mag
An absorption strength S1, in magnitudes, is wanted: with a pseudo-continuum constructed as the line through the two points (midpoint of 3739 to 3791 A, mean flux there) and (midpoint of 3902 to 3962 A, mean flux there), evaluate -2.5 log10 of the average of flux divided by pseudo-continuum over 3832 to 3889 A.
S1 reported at 0.17 mag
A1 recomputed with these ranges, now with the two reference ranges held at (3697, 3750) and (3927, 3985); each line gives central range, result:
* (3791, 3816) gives -0.23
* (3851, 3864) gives -0.03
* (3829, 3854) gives 0.14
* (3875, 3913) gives -0.21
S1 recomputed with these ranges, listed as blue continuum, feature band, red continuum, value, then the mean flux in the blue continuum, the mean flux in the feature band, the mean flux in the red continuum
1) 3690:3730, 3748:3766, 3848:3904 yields 0.106 mag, 19.2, 16.9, 17.1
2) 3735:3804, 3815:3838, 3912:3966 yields 0.475 mag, 18.4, 11.3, 15.7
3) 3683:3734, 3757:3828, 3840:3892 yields -0.084 mag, 18.8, 18.9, 16.3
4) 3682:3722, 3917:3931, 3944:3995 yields 0.295 mag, 19.7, 14.7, 19.3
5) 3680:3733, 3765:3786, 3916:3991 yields -0.235 mag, 19.1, 22.7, 16.2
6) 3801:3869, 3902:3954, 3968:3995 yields 0.175 mag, 15.5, 16.2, 21.1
